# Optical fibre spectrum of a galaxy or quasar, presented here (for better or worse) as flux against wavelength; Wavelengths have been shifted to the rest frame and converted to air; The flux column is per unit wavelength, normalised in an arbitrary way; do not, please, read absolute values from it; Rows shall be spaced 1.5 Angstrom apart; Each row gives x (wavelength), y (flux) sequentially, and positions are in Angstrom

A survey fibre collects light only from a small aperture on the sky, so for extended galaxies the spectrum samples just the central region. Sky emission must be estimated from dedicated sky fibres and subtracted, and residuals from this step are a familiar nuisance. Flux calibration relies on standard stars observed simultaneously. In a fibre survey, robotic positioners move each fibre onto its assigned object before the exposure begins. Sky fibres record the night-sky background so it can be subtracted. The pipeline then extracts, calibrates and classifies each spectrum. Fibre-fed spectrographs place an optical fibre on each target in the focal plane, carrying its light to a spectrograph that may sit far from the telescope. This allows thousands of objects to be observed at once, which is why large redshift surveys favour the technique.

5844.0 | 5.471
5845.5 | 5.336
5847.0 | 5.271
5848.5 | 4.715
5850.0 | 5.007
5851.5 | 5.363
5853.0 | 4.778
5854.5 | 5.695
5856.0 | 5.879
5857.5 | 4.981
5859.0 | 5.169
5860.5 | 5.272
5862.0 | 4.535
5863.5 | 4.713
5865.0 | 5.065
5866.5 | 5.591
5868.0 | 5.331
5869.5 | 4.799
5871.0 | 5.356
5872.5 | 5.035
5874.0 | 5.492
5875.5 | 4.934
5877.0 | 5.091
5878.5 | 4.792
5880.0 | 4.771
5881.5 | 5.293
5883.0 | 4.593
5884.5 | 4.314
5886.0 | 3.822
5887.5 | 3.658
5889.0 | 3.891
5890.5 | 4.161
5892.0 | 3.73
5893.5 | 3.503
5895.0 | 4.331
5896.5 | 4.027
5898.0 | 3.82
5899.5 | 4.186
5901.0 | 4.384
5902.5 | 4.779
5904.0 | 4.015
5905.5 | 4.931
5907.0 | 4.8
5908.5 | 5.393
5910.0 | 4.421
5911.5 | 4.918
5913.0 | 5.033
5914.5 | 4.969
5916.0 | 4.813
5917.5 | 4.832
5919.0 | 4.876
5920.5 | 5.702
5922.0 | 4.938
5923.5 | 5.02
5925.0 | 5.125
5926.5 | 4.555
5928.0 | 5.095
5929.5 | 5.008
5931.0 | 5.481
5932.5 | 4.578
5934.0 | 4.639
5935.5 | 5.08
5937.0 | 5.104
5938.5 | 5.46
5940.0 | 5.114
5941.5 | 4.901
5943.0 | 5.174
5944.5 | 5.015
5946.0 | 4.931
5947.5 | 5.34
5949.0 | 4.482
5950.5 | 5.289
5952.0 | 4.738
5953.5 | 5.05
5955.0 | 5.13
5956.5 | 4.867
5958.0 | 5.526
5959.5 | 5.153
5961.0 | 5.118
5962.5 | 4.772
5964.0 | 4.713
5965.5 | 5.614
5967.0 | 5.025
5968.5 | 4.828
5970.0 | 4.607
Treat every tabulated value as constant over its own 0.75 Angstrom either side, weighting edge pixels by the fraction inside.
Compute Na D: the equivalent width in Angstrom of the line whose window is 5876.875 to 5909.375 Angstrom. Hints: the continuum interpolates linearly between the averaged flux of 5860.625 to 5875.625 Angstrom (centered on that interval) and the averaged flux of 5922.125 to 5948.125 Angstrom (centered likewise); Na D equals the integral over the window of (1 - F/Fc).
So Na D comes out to 4.6 Angstrom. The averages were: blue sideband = 5.1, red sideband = 5.03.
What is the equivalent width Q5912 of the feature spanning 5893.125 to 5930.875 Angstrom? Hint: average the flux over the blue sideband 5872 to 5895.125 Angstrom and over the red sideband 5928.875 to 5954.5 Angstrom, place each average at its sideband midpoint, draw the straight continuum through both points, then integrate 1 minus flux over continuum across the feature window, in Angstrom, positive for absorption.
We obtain 0.14 Angstrom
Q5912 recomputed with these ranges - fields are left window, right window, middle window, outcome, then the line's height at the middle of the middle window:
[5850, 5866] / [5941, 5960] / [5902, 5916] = 0.8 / 5.09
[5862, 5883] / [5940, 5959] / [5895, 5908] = 1.7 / 5.05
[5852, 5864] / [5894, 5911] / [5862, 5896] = 1.3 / 4.82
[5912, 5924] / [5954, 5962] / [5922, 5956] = 0.5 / 5.09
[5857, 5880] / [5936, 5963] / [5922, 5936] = 0.3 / 5.07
